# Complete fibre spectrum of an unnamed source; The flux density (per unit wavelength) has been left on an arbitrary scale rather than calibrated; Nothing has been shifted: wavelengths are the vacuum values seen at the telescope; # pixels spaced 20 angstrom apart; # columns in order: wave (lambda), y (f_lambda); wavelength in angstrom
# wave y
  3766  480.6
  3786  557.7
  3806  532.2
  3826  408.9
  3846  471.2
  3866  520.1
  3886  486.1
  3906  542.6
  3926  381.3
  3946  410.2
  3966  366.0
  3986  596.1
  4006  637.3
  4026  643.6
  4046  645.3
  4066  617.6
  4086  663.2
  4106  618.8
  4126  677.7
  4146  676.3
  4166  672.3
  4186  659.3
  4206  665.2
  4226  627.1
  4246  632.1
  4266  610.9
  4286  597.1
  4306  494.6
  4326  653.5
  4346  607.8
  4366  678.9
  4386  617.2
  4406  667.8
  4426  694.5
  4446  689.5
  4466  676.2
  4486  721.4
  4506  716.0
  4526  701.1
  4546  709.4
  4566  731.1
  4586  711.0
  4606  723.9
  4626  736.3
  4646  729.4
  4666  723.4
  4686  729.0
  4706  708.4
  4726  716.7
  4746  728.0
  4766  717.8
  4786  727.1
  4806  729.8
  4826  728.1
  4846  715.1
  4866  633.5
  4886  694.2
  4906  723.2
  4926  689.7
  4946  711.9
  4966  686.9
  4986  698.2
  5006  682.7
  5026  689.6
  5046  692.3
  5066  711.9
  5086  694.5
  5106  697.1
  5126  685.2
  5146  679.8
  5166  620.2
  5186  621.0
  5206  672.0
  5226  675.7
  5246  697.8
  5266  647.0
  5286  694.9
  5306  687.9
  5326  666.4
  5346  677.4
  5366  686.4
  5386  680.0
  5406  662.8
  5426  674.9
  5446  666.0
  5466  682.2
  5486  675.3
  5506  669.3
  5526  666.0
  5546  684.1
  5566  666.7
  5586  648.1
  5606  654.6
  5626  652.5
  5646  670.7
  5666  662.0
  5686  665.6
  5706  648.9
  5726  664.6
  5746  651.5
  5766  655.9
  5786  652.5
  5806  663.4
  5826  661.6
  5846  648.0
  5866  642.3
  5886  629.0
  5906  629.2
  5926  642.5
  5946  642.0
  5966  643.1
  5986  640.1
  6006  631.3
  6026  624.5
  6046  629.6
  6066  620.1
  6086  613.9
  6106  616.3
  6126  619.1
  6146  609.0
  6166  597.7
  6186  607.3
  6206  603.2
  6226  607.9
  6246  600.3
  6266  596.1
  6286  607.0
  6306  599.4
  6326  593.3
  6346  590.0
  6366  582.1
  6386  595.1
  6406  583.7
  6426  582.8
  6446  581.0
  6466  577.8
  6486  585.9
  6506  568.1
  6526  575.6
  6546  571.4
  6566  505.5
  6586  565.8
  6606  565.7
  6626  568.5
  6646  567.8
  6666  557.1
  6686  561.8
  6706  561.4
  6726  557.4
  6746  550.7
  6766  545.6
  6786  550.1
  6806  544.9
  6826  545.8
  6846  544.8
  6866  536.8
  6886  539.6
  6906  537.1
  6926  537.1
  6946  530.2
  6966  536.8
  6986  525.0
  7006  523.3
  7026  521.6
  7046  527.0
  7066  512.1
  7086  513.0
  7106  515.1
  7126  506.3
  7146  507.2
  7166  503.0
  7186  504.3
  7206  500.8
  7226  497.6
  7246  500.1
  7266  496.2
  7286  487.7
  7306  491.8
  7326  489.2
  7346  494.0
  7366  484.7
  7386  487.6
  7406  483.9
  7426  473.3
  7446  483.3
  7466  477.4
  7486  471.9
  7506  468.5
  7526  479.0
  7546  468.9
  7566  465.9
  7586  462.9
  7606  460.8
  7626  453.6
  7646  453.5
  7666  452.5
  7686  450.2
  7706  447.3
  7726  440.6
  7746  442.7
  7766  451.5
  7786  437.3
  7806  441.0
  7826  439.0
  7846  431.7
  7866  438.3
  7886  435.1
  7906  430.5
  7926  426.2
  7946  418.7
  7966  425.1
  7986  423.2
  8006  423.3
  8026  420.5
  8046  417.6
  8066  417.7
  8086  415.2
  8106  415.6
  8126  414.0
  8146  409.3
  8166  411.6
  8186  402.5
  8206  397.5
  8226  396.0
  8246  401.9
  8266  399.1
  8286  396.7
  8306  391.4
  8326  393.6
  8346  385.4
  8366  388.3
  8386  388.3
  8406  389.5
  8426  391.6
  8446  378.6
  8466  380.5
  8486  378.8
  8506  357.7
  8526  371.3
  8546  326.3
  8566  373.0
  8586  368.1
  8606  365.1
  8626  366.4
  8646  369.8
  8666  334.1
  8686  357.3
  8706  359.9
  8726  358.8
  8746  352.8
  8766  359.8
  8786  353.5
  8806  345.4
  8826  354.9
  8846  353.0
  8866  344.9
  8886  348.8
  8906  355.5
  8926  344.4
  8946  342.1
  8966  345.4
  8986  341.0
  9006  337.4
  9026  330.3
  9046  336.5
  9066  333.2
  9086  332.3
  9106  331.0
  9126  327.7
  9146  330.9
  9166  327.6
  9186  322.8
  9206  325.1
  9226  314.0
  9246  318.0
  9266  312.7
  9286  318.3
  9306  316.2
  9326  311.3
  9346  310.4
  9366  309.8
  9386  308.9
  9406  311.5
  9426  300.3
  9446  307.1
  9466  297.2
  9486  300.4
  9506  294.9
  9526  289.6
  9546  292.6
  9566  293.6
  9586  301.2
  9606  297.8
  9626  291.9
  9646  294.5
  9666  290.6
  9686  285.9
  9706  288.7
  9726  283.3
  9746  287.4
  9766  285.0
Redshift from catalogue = 0.00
